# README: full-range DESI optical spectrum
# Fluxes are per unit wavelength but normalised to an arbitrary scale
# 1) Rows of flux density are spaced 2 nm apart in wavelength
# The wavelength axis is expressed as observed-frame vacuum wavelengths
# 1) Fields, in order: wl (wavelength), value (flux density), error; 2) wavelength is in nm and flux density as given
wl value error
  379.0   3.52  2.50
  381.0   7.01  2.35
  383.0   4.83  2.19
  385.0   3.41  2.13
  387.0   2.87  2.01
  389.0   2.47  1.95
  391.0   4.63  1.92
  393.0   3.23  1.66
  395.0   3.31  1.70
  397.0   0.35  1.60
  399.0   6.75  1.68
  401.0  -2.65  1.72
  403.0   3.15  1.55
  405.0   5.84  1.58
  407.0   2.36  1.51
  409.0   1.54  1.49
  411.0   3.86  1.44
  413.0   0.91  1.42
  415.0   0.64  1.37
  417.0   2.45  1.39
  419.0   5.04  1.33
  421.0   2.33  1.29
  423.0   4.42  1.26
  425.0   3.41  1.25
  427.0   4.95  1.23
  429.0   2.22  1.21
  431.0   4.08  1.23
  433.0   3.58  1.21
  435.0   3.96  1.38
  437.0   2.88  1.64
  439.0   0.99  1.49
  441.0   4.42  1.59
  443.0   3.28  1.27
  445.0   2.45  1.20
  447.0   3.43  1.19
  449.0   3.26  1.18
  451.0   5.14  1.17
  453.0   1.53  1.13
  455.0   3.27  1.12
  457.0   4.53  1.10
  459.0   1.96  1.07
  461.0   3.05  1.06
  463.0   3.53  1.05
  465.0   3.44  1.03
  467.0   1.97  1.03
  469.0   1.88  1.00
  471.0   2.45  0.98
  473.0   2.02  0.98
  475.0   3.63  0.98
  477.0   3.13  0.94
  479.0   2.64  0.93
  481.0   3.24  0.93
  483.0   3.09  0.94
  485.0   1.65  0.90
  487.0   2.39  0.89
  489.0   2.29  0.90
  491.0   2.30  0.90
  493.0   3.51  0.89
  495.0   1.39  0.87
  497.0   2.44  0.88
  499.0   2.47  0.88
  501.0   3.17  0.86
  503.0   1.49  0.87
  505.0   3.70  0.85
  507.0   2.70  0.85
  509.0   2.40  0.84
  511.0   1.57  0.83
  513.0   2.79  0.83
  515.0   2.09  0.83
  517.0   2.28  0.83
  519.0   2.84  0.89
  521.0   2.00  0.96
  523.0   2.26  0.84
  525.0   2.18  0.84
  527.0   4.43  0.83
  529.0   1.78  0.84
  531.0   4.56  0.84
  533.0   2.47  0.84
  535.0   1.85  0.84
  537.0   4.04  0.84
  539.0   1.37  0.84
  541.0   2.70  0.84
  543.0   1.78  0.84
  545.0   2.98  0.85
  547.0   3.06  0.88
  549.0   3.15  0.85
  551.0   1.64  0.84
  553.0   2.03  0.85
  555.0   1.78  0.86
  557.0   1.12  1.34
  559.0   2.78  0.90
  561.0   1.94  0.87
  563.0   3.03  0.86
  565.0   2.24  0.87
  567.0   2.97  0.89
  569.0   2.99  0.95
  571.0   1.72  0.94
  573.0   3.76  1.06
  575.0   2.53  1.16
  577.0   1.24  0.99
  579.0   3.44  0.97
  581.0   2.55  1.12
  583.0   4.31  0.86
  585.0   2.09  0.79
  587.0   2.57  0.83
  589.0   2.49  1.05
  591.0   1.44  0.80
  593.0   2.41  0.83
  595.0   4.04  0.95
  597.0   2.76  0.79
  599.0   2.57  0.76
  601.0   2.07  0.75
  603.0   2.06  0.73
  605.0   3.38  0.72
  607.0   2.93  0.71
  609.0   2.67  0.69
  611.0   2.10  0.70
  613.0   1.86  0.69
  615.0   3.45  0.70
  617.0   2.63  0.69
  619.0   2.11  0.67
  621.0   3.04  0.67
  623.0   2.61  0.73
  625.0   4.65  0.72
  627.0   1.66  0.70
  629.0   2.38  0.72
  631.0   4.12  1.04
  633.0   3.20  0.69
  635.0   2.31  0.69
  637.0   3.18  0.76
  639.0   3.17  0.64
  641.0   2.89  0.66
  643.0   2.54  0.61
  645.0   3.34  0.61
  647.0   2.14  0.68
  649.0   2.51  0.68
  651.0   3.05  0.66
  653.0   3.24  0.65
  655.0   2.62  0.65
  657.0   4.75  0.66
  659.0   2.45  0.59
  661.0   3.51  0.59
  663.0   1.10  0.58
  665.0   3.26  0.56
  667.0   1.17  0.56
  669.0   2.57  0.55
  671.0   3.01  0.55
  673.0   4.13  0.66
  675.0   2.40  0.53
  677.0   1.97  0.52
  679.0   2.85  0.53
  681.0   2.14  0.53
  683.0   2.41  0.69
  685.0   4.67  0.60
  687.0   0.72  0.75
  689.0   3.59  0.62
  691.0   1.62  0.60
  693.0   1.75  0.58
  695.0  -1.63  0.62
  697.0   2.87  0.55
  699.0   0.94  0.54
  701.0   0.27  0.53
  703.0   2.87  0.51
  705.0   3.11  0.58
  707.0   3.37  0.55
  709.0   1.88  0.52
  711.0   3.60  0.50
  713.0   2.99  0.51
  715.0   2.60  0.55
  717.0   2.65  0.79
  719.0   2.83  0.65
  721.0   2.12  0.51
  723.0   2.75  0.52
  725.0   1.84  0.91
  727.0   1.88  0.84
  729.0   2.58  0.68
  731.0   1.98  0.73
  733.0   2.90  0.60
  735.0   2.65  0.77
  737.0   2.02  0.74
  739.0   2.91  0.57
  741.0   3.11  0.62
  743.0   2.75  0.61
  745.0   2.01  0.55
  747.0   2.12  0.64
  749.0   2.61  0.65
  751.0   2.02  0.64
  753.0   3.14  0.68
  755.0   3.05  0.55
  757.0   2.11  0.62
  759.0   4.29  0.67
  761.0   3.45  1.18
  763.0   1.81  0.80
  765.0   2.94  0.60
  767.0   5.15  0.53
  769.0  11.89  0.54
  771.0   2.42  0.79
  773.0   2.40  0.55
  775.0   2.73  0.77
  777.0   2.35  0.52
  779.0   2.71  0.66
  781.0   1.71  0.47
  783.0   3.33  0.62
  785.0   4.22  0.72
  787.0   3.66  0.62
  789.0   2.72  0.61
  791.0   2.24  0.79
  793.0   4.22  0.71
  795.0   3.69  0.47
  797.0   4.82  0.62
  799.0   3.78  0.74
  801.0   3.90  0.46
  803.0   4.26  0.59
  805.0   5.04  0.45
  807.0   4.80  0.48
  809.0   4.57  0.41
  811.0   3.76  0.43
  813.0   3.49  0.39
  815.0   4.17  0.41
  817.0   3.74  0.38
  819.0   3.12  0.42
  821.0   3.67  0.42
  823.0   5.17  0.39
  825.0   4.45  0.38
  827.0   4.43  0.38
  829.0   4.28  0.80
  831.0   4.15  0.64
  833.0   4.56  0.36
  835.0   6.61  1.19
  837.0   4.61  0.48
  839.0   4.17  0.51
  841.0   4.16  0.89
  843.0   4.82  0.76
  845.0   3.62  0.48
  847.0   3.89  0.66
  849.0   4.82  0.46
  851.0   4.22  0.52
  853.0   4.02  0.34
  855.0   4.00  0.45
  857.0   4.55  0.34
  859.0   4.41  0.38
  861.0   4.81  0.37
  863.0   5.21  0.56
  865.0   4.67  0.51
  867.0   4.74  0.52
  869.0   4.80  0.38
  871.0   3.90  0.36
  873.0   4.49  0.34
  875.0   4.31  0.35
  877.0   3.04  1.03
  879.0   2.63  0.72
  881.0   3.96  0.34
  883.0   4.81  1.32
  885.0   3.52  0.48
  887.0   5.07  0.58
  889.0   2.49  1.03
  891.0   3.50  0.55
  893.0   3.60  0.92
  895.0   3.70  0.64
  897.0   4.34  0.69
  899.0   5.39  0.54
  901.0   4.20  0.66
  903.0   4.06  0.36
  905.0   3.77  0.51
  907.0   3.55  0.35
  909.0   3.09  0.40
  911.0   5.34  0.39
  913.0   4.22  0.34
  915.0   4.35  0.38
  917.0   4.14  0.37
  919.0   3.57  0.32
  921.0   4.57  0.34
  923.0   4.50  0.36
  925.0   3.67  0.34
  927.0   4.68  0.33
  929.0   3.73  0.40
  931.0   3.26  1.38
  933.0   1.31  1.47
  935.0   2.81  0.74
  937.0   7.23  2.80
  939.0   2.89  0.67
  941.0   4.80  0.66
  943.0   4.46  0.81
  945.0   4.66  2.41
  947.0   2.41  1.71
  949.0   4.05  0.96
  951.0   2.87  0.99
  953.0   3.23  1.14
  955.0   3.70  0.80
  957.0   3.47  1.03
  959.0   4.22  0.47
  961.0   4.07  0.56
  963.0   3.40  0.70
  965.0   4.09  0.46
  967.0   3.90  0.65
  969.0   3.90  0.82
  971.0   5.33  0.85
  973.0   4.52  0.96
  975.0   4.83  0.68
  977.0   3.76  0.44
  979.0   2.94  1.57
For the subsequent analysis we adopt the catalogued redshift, 1.061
